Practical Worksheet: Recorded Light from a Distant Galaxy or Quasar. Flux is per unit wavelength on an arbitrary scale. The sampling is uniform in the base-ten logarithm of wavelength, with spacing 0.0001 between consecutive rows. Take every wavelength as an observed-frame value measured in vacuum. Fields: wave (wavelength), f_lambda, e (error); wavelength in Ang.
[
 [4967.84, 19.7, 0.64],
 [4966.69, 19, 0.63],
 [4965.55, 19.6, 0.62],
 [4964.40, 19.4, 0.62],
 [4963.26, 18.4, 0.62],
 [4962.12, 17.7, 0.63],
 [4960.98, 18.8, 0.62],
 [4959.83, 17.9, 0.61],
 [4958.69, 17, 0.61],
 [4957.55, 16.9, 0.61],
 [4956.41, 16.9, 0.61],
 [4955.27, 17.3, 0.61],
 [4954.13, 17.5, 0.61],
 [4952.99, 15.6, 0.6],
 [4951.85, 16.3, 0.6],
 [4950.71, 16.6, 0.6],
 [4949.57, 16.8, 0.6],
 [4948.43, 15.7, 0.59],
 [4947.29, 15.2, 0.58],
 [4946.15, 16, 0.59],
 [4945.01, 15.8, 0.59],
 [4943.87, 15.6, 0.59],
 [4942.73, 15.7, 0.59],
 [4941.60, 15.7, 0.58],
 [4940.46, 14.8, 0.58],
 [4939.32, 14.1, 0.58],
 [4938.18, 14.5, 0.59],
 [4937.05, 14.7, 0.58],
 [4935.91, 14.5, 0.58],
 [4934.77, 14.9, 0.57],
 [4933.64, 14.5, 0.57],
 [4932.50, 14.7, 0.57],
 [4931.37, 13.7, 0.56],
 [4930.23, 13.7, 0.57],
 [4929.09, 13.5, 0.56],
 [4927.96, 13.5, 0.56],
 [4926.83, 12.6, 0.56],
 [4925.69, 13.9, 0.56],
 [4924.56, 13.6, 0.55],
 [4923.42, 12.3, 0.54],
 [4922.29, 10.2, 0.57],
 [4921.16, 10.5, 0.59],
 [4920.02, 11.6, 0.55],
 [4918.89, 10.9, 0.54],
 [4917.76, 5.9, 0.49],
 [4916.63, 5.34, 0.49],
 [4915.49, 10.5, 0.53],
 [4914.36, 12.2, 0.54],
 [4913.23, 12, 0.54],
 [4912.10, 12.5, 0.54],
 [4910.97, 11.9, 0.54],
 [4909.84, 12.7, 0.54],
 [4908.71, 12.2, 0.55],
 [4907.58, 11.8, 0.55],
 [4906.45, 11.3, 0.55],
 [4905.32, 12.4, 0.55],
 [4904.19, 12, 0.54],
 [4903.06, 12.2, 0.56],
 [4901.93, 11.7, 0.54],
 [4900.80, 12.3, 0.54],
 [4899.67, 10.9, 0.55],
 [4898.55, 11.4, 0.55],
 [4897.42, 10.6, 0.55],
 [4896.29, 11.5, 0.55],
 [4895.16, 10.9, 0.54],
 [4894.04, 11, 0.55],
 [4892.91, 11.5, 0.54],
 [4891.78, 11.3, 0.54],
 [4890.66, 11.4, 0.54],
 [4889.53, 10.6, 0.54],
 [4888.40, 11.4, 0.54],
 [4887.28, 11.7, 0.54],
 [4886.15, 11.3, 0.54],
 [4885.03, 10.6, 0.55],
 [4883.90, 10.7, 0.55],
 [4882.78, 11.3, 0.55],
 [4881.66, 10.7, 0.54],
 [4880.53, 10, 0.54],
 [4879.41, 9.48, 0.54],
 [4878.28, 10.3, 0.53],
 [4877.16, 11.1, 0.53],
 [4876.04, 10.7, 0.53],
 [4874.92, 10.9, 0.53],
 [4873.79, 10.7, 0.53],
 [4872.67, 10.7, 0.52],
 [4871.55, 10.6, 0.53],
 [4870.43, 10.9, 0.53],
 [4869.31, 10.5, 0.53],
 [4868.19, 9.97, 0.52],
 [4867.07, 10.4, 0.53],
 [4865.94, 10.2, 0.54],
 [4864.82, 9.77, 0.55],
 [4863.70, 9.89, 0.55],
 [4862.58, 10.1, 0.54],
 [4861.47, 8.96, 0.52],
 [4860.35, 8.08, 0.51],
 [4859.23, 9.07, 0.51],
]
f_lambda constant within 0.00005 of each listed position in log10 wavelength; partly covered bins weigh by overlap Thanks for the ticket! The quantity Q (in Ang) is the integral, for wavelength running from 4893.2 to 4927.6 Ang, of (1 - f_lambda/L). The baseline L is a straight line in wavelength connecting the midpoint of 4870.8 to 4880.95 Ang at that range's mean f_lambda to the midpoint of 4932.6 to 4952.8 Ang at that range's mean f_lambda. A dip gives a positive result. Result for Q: 4.3 Ang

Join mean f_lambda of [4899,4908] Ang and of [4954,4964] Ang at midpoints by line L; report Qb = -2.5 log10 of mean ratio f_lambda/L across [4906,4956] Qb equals 0.10 mag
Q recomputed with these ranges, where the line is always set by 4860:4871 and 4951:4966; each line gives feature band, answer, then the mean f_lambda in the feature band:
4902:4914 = 1.2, 12.1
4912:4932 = 4.2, 11.6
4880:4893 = 0.7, 11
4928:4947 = 1.4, 14.7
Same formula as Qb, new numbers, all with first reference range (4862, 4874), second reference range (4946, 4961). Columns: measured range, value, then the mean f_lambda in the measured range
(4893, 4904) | 0.11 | 11.4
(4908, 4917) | 0.20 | 11.3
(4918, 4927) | 0.23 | 11.7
